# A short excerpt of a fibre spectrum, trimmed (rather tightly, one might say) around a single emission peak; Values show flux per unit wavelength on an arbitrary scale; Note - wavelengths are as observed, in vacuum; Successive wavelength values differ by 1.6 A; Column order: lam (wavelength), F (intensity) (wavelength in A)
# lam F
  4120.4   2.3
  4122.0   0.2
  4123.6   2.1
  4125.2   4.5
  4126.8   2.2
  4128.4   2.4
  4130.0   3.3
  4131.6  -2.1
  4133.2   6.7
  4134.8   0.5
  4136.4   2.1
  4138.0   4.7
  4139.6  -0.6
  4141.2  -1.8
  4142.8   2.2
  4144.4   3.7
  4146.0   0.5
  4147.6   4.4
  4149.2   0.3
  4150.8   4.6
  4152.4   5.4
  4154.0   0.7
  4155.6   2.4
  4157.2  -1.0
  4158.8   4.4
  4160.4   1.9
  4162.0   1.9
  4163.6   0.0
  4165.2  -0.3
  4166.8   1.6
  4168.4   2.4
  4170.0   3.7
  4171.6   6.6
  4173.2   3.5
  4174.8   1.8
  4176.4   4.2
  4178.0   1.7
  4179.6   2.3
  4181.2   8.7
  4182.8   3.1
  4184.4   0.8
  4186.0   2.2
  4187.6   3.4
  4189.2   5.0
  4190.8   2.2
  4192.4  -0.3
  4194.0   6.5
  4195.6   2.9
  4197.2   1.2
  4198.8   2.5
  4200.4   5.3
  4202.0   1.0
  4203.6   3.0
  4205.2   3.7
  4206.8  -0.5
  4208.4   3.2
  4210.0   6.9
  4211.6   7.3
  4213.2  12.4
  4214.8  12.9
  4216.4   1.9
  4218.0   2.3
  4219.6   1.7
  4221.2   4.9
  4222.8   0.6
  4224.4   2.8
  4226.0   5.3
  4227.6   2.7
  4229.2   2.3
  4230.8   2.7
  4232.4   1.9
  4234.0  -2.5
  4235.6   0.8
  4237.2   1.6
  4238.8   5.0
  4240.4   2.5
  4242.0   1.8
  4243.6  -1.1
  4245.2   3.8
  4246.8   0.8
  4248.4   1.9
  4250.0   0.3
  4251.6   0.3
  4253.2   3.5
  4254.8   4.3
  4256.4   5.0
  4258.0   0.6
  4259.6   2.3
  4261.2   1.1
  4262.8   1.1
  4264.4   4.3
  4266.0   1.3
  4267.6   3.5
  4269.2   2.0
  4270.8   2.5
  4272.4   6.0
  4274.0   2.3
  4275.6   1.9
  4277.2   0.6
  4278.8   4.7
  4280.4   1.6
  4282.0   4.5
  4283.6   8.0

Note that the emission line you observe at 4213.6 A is [O II] 3727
